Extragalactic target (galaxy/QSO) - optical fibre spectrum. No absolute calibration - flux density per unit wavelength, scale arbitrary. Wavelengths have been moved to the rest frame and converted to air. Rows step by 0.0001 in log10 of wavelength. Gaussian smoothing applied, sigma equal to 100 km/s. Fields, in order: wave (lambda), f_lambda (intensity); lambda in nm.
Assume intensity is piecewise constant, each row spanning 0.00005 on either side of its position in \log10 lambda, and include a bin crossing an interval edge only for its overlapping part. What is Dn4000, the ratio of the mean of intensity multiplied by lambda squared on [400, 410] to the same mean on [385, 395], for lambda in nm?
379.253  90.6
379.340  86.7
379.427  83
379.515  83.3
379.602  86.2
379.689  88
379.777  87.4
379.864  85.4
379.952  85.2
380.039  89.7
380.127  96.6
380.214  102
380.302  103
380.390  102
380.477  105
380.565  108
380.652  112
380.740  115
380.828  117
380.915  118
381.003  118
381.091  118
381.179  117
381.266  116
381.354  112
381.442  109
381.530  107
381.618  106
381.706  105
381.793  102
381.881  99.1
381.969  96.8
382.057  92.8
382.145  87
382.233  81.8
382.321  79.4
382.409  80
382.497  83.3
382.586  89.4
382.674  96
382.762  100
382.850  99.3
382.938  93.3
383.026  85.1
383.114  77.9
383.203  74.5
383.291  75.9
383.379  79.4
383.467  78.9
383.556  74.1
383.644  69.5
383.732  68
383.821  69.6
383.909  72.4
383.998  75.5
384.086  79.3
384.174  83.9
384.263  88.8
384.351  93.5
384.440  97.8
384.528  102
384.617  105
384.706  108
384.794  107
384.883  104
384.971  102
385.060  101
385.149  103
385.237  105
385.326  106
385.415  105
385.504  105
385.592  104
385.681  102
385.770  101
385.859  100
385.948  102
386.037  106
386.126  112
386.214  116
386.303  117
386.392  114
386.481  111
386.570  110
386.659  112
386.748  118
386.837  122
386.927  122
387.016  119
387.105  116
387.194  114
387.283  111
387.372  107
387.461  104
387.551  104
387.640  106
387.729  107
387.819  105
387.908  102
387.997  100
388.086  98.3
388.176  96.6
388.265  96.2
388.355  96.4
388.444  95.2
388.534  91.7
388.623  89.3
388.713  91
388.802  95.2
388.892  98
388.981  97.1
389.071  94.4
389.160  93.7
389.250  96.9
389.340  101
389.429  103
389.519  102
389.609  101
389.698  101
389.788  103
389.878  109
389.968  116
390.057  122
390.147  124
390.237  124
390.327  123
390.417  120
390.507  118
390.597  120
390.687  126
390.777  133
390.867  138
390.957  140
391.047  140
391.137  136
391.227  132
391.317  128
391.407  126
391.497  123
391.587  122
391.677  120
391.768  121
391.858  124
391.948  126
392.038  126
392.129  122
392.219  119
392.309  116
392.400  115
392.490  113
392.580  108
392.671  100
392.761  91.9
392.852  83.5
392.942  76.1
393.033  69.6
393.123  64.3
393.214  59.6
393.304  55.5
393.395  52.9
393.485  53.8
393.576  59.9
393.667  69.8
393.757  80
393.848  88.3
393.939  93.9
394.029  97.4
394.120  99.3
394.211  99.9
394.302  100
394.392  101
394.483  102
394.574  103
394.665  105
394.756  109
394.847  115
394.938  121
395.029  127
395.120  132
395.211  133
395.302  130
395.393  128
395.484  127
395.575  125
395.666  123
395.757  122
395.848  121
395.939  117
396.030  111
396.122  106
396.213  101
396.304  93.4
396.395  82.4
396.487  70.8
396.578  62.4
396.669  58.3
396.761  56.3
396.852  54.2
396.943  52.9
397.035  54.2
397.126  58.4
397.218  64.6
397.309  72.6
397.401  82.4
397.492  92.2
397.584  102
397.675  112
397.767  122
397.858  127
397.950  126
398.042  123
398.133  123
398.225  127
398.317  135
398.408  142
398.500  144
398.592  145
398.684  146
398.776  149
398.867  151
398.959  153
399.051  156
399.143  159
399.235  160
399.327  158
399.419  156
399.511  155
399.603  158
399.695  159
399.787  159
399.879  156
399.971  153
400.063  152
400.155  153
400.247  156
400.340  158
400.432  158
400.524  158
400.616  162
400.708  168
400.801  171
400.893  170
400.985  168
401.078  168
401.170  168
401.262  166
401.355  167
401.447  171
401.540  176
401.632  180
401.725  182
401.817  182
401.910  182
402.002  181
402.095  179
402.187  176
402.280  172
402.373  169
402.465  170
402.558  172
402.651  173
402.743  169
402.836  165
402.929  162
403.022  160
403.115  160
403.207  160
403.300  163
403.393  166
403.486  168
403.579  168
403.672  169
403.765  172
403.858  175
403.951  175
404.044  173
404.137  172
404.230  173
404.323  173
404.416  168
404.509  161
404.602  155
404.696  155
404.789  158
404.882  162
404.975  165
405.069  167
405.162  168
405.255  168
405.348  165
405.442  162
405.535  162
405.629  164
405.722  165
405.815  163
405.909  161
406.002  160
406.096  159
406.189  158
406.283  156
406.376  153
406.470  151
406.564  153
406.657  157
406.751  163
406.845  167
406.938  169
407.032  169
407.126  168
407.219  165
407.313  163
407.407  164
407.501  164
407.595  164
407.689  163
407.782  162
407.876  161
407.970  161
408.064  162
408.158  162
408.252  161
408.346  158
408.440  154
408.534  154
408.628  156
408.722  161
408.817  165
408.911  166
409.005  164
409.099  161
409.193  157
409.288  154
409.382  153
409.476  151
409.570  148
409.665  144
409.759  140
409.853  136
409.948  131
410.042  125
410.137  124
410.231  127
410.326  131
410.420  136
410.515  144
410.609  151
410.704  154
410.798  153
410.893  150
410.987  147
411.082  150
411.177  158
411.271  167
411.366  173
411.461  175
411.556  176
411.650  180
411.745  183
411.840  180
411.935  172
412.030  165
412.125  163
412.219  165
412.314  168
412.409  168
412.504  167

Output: 1.67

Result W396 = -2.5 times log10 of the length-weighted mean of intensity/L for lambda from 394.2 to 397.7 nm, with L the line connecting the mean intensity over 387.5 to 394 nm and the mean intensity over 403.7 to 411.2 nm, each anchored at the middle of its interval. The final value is 0.22 mag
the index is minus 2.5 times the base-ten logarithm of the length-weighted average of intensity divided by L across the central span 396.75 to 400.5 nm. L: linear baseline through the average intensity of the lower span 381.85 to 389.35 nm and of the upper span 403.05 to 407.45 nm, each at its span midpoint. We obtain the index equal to 0.11 mag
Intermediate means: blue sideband 97.3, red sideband 164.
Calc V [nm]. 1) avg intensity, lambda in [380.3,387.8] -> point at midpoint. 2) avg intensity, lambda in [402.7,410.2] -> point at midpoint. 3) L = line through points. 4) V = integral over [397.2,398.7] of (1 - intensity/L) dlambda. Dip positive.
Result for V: 0.22 nm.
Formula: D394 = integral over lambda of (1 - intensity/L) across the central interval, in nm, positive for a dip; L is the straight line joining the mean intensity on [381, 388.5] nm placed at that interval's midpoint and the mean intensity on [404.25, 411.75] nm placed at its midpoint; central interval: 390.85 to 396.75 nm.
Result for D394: 0.83 nm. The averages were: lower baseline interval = 99.1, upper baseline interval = 158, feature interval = 104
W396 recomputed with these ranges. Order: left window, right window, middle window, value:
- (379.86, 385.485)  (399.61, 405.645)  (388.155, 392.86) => 0.10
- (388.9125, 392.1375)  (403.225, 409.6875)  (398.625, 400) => -0.09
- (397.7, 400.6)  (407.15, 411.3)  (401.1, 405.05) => -0.13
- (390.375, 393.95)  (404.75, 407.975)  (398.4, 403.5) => -0.16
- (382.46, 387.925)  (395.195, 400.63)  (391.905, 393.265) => 0.14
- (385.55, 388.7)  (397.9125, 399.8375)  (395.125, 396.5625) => 0.21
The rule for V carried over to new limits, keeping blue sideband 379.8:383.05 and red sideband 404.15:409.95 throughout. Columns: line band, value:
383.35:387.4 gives 0.34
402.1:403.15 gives -0.13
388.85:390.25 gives 0.17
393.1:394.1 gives 0.45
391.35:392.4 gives 0.02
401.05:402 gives -0.18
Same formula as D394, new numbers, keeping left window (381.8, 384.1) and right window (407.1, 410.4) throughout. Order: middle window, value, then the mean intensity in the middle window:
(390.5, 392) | -0.31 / 128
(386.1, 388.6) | -0.33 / 108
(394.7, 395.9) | -0.07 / 124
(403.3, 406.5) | -0.48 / 164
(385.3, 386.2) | -0.14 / 105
